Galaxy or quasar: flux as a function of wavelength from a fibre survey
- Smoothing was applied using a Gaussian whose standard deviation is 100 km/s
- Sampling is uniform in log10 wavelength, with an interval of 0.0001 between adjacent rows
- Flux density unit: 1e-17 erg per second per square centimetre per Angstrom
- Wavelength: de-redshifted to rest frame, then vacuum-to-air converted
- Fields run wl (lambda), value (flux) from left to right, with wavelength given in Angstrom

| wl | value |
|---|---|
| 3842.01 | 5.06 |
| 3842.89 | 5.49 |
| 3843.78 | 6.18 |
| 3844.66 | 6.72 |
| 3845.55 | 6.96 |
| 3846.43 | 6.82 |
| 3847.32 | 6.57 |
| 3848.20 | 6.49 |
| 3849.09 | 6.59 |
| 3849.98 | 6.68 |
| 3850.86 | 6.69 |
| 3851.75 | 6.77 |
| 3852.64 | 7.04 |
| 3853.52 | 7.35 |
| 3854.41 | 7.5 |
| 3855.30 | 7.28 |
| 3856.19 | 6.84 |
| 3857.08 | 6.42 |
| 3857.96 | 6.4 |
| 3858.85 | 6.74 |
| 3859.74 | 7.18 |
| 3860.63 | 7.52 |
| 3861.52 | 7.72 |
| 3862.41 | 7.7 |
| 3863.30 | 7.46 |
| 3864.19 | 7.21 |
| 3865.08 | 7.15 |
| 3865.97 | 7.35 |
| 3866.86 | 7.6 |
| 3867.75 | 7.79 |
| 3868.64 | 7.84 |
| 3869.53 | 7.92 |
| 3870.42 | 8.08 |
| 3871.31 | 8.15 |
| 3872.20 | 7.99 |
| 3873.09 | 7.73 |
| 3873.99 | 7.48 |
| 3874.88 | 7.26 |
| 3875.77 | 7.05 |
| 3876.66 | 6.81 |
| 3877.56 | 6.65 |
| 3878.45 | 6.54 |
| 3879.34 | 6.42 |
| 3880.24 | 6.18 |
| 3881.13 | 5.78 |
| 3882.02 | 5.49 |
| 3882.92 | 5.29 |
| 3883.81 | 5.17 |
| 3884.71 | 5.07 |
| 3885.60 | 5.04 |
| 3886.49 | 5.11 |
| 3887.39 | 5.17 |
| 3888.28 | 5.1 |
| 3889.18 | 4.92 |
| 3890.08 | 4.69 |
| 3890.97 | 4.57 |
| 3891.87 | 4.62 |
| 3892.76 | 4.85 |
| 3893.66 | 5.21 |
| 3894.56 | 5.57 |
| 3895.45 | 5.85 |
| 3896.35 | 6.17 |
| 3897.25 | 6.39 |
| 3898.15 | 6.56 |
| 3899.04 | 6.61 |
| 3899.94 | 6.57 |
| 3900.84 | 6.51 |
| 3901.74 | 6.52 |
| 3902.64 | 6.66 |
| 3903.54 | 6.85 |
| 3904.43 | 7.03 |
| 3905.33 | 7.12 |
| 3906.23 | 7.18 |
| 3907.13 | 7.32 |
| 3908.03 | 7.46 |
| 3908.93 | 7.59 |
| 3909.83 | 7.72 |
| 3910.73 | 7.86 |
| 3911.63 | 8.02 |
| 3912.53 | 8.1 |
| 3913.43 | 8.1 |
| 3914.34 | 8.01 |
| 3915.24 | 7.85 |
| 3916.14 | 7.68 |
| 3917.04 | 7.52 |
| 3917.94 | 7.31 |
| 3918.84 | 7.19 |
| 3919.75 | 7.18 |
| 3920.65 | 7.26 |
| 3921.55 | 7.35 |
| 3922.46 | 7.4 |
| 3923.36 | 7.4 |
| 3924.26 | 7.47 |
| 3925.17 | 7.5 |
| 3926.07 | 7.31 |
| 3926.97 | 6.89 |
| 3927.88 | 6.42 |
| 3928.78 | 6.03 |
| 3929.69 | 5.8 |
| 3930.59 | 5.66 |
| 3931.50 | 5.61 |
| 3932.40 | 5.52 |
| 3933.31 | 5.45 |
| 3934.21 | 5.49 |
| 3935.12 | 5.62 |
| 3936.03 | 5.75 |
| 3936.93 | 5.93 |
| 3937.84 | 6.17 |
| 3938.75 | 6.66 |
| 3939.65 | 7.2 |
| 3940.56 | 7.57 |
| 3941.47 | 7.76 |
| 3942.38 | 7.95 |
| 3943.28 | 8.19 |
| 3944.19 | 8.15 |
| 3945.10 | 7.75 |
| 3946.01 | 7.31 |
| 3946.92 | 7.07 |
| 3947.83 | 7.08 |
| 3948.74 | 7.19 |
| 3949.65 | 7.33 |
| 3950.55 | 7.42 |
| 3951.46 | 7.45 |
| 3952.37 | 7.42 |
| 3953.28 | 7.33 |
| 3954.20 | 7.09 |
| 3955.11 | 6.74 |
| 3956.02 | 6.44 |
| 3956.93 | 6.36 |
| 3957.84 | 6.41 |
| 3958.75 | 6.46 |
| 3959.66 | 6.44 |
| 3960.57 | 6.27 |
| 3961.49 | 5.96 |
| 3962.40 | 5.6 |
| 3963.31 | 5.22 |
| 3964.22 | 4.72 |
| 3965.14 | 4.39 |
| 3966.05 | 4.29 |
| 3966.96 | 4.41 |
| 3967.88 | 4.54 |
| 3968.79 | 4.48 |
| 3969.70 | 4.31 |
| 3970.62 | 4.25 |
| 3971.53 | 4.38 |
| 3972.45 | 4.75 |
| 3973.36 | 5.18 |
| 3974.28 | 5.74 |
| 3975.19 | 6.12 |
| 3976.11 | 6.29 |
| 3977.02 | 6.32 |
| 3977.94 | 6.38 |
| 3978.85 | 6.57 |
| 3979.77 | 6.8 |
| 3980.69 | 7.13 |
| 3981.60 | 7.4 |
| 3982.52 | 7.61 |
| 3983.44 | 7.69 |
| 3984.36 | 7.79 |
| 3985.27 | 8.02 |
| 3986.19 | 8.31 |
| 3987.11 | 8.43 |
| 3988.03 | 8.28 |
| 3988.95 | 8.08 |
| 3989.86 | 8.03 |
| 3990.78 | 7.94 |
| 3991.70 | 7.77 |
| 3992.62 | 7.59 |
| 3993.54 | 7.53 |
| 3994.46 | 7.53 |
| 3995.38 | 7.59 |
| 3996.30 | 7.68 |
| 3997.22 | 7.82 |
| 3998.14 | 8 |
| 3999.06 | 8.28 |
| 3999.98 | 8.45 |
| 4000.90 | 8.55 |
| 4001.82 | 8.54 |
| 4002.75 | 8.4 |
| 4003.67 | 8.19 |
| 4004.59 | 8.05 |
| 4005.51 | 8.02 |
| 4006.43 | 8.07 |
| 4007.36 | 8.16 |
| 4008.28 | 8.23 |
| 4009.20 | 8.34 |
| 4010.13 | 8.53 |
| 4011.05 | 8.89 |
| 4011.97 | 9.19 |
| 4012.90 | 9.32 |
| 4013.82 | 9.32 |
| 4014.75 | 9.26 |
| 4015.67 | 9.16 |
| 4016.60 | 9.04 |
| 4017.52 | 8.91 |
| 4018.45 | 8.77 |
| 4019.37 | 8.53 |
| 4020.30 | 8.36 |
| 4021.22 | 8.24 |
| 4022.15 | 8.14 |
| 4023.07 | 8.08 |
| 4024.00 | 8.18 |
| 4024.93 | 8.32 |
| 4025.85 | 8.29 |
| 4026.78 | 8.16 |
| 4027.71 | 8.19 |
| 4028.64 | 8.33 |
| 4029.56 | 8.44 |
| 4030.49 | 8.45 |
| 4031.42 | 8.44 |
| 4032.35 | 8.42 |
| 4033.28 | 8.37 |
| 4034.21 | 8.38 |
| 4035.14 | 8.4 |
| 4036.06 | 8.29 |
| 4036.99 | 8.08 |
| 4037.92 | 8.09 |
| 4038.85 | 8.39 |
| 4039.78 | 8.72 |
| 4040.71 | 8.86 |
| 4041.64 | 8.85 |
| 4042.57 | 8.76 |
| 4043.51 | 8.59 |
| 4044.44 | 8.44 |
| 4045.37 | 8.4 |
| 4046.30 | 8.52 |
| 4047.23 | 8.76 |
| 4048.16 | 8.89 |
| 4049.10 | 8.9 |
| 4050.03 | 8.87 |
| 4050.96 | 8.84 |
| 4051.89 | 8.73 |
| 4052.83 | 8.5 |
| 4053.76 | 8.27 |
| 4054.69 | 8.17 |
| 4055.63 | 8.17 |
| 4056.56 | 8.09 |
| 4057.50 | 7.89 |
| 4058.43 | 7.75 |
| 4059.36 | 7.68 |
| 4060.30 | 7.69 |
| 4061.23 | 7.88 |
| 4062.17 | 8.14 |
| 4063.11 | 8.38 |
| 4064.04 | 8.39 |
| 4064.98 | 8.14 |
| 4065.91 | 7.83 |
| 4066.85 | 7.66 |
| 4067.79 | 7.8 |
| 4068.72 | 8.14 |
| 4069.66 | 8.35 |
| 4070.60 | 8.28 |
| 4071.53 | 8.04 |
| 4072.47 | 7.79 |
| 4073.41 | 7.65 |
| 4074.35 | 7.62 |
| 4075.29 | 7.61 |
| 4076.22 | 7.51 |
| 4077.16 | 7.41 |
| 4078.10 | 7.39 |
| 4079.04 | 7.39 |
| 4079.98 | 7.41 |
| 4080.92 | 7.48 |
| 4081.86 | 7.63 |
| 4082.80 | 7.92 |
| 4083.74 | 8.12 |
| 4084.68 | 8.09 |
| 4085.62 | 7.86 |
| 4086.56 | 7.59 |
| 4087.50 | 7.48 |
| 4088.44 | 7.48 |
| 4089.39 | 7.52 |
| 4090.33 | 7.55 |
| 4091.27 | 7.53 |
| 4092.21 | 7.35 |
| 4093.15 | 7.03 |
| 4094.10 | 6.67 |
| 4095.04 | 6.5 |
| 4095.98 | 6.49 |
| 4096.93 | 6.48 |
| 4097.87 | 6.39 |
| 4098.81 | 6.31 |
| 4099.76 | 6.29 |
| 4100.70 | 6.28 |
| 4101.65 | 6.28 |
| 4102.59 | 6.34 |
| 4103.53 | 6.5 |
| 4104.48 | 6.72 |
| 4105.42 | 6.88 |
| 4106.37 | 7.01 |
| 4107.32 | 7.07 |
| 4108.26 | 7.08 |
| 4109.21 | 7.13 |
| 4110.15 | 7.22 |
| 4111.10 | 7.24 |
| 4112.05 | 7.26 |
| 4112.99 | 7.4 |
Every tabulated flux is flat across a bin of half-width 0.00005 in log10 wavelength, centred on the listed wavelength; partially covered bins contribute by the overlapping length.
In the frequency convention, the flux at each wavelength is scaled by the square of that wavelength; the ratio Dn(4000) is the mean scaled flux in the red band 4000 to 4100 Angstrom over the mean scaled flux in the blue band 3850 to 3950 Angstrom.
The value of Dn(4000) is 1.29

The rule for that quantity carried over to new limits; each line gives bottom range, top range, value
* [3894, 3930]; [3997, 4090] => 1.24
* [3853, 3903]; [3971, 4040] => 1.30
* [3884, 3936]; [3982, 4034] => 1.34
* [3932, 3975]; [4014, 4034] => 1.42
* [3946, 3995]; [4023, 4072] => 1.32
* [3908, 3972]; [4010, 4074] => 1.33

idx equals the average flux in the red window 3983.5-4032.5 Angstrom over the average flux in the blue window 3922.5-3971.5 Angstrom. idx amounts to 1.3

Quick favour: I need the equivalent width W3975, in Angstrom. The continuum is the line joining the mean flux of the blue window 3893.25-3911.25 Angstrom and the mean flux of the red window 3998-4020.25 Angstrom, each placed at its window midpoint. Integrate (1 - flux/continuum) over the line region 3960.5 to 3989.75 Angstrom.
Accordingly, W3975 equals 6.9 Angstrom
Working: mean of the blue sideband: 6.75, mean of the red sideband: 8.59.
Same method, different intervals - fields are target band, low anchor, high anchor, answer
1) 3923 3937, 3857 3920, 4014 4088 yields 1.73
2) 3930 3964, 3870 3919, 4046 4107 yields 1.09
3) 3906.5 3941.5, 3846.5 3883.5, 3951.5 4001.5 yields -0.65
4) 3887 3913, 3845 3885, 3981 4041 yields 3.24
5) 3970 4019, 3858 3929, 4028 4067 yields 0.83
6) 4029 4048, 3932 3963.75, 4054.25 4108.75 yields -3.34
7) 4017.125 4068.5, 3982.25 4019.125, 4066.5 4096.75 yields -2.79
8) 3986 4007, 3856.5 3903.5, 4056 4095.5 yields -2.46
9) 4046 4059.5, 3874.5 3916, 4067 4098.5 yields -2.03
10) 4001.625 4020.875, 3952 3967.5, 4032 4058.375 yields -2.98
